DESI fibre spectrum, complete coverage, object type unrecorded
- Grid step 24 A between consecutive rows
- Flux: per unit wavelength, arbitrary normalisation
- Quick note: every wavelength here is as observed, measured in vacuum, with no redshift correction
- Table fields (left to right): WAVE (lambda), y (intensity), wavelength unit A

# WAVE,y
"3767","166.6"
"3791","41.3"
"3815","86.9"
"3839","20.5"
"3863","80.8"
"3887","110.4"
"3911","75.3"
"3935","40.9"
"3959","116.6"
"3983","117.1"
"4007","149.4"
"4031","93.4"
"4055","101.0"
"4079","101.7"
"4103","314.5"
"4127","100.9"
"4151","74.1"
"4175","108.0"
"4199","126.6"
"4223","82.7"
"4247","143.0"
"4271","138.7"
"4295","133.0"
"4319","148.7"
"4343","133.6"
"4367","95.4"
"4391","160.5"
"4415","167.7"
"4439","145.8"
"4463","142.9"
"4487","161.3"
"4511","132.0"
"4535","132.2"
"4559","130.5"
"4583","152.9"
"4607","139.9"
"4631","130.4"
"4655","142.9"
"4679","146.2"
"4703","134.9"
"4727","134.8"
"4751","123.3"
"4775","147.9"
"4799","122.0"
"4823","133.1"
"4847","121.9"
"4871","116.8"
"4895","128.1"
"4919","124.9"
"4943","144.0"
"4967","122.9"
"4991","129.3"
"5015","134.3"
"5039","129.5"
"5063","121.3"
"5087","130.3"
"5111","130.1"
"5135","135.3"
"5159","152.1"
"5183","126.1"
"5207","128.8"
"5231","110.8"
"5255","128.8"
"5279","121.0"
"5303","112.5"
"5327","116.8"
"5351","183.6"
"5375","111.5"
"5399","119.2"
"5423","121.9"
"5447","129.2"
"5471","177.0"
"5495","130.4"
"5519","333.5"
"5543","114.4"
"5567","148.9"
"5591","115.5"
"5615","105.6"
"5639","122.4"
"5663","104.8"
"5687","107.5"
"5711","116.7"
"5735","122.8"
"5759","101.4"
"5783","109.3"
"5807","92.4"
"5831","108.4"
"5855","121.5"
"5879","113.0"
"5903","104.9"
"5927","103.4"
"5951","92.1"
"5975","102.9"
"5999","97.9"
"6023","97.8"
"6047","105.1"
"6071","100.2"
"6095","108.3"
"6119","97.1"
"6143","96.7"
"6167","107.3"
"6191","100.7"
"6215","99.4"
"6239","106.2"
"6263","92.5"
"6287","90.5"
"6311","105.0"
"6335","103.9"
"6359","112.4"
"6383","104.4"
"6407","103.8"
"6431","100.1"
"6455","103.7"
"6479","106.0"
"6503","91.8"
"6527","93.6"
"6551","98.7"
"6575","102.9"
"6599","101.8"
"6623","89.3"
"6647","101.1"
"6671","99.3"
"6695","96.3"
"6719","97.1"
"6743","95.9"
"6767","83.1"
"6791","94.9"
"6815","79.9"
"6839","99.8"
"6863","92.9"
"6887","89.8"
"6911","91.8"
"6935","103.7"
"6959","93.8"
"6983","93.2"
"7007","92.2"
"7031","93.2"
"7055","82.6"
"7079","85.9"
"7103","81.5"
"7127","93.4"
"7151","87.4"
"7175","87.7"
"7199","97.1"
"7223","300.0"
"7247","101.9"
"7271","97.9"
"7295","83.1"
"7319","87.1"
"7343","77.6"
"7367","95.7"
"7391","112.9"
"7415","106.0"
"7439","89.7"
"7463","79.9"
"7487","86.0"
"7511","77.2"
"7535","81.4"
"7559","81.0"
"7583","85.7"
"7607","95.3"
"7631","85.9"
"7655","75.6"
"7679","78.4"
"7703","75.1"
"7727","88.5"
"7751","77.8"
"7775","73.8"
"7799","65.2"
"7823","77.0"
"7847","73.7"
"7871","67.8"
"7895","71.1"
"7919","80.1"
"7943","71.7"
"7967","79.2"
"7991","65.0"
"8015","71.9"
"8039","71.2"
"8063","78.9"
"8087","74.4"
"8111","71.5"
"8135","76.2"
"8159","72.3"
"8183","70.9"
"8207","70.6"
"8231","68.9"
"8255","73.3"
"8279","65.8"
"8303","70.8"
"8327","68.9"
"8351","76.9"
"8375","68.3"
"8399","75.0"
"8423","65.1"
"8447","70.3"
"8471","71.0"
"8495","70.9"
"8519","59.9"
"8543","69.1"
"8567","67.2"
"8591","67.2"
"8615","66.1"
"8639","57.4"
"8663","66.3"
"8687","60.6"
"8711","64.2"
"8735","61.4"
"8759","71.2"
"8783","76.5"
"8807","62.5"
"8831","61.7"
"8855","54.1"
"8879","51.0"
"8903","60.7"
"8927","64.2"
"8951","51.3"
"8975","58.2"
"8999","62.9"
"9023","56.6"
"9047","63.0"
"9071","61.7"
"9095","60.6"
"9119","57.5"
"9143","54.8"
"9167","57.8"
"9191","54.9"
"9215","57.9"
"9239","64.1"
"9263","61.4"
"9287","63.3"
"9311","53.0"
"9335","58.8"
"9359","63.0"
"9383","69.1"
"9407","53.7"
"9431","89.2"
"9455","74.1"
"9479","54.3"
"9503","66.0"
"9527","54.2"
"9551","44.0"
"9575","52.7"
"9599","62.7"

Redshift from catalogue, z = 0.101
